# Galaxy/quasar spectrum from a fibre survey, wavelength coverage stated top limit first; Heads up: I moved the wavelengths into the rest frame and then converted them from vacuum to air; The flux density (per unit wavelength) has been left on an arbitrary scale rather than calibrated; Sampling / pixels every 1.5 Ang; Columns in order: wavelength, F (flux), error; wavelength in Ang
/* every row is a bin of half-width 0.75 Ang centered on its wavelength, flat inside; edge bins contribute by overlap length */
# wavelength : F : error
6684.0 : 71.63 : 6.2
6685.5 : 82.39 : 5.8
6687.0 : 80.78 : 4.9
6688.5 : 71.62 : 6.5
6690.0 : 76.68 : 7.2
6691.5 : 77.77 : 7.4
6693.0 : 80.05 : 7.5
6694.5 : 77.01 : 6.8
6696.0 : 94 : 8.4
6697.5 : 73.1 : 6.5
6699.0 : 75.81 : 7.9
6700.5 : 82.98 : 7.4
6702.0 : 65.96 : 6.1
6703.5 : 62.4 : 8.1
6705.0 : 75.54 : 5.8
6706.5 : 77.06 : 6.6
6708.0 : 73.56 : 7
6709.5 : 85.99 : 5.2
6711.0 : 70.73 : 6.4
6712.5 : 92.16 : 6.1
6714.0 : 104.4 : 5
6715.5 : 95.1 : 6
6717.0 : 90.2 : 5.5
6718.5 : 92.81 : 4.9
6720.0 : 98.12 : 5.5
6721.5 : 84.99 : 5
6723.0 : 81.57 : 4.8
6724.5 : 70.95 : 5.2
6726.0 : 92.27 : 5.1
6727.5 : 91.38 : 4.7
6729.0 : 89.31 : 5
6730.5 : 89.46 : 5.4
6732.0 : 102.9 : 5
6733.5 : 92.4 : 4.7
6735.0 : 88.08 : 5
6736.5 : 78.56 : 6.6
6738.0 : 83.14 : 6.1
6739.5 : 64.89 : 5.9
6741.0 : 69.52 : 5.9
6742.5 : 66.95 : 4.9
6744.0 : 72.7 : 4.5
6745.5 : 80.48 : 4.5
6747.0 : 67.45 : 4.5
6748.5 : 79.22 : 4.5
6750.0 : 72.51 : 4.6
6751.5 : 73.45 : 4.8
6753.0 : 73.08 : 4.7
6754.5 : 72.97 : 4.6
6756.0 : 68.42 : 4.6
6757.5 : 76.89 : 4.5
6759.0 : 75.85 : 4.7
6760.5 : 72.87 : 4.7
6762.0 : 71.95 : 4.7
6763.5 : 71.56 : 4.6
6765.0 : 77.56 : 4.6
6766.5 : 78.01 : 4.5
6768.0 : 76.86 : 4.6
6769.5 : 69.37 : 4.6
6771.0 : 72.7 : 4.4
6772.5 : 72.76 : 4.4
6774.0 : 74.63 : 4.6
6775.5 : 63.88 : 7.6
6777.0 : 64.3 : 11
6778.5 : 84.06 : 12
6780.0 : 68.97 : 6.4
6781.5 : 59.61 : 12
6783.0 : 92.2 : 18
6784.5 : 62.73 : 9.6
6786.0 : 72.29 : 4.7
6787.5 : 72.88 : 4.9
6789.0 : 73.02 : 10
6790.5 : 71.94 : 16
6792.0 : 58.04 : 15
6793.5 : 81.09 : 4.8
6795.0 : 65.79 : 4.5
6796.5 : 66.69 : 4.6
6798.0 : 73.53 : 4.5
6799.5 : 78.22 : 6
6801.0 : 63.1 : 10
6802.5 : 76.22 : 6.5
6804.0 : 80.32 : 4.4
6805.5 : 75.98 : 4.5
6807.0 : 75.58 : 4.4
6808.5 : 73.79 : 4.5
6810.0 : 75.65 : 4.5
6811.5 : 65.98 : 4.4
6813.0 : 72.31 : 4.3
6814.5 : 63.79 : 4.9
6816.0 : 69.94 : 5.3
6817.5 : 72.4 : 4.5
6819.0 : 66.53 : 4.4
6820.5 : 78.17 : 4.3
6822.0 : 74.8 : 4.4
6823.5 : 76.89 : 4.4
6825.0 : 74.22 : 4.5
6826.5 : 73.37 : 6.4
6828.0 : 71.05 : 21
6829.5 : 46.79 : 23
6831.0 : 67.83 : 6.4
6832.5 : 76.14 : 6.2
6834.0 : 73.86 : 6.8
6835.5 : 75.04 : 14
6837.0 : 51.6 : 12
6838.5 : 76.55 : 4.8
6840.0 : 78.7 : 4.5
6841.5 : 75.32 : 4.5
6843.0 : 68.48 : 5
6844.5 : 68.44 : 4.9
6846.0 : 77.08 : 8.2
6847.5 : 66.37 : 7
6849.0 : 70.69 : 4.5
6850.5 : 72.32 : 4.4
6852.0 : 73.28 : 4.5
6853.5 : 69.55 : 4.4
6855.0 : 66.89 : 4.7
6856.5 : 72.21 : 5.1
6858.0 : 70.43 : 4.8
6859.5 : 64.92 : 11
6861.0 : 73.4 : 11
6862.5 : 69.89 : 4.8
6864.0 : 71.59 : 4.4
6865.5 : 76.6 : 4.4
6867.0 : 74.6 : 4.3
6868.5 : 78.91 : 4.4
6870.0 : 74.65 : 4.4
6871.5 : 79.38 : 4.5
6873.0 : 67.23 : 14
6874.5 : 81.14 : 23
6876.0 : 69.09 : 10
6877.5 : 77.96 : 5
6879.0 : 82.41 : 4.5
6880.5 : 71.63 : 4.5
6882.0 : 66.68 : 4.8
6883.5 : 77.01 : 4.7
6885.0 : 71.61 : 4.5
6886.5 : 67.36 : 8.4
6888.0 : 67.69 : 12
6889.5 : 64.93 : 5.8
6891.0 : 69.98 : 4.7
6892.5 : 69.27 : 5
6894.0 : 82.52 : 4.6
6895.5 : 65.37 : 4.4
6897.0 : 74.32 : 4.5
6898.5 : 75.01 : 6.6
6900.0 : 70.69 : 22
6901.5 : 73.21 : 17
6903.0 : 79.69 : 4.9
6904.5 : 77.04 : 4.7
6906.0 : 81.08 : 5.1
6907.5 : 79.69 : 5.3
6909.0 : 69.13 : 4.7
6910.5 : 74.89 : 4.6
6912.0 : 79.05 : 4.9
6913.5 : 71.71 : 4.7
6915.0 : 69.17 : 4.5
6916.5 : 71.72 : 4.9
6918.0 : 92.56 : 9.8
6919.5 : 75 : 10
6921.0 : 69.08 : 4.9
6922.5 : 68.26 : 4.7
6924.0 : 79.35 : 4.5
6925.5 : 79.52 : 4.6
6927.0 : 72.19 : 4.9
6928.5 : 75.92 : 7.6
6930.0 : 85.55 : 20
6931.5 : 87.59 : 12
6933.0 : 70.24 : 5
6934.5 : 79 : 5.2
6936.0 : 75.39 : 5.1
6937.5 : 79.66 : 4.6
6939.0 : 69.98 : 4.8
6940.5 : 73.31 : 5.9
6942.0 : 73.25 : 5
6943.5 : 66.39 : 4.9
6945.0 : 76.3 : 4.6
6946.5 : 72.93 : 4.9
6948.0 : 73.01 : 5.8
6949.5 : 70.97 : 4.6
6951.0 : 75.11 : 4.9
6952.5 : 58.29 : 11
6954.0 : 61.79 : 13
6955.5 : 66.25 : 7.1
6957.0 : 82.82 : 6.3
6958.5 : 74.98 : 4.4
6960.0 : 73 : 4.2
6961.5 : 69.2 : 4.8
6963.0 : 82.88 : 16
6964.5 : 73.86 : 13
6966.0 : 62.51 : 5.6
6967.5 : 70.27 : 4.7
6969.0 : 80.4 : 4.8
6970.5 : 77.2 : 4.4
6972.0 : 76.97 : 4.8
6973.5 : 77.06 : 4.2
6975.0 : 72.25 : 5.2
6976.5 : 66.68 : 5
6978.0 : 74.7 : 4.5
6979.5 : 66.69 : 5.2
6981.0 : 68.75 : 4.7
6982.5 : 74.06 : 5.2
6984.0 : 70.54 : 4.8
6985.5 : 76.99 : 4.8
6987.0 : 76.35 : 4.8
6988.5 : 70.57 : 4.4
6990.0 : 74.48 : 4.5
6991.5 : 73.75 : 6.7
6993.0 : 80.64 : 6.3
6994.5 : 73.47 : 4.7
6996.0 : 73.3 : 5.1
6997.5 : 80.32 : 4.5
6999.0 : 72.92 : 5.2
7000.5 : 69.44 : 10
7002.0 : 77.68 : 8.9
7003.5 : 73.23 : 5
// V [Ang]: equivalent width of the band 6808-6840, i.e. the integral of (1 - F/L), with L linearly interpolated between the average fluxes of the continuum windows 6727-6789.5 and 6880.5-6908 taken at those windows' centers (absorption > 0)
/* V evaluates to 1.7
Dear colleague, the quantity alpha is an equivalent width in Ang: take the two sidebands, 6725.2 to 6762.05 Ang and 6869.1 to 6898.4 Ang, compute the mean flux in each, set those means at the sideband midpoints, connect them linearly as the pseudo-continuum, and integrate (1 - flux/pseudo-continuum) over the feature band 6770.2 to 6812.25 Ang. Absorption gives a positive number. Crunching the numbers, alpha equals 2.59 Ang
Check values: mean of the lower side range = 78.8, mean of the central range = 72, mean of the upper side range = 72.7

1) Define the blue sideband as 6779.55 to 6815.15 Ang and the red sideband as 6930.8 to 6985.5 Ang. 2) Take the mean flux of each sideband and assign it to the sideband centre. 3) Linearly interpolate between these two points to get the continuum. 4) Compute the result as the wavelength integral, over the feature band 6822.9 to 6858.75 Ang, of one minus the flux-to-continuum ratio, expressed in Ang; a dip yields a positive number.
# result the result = 0.8 Ang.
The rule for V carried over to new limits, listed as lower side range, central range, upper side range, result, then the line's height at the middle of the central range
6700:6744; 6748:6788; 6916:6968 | 4.02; 81.1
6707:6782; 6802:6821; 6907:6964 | 1.13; 77.3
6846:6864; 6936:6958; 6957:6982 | 0.33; 72.7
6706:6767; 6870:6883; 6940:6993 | 0.22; 75.8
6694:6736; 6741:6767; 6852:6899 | 2.61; 81.7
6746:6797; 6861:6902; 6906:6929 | 0.87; 74.6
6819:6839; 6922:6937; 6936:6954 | -1.30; 71.3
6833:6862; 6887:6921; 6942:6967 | -1.44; 71.1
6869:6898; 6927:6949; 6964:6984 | -0.90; 72.5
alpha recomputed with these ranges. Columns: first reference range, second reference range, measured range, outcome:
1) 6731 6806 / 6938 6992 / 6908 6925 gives -0.4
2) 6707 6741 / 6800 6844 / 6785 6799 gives 1.0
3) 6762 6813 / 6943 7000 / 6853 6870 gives 0.2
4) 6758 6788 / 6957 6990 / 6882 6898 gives 0.5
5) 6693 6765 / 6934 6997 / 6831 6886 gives 2.7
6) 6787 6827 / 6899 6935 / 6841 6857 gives 0.6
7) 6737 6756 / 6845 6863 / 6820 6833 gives 0.1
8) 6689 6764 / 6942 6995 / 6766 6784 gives 1.3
